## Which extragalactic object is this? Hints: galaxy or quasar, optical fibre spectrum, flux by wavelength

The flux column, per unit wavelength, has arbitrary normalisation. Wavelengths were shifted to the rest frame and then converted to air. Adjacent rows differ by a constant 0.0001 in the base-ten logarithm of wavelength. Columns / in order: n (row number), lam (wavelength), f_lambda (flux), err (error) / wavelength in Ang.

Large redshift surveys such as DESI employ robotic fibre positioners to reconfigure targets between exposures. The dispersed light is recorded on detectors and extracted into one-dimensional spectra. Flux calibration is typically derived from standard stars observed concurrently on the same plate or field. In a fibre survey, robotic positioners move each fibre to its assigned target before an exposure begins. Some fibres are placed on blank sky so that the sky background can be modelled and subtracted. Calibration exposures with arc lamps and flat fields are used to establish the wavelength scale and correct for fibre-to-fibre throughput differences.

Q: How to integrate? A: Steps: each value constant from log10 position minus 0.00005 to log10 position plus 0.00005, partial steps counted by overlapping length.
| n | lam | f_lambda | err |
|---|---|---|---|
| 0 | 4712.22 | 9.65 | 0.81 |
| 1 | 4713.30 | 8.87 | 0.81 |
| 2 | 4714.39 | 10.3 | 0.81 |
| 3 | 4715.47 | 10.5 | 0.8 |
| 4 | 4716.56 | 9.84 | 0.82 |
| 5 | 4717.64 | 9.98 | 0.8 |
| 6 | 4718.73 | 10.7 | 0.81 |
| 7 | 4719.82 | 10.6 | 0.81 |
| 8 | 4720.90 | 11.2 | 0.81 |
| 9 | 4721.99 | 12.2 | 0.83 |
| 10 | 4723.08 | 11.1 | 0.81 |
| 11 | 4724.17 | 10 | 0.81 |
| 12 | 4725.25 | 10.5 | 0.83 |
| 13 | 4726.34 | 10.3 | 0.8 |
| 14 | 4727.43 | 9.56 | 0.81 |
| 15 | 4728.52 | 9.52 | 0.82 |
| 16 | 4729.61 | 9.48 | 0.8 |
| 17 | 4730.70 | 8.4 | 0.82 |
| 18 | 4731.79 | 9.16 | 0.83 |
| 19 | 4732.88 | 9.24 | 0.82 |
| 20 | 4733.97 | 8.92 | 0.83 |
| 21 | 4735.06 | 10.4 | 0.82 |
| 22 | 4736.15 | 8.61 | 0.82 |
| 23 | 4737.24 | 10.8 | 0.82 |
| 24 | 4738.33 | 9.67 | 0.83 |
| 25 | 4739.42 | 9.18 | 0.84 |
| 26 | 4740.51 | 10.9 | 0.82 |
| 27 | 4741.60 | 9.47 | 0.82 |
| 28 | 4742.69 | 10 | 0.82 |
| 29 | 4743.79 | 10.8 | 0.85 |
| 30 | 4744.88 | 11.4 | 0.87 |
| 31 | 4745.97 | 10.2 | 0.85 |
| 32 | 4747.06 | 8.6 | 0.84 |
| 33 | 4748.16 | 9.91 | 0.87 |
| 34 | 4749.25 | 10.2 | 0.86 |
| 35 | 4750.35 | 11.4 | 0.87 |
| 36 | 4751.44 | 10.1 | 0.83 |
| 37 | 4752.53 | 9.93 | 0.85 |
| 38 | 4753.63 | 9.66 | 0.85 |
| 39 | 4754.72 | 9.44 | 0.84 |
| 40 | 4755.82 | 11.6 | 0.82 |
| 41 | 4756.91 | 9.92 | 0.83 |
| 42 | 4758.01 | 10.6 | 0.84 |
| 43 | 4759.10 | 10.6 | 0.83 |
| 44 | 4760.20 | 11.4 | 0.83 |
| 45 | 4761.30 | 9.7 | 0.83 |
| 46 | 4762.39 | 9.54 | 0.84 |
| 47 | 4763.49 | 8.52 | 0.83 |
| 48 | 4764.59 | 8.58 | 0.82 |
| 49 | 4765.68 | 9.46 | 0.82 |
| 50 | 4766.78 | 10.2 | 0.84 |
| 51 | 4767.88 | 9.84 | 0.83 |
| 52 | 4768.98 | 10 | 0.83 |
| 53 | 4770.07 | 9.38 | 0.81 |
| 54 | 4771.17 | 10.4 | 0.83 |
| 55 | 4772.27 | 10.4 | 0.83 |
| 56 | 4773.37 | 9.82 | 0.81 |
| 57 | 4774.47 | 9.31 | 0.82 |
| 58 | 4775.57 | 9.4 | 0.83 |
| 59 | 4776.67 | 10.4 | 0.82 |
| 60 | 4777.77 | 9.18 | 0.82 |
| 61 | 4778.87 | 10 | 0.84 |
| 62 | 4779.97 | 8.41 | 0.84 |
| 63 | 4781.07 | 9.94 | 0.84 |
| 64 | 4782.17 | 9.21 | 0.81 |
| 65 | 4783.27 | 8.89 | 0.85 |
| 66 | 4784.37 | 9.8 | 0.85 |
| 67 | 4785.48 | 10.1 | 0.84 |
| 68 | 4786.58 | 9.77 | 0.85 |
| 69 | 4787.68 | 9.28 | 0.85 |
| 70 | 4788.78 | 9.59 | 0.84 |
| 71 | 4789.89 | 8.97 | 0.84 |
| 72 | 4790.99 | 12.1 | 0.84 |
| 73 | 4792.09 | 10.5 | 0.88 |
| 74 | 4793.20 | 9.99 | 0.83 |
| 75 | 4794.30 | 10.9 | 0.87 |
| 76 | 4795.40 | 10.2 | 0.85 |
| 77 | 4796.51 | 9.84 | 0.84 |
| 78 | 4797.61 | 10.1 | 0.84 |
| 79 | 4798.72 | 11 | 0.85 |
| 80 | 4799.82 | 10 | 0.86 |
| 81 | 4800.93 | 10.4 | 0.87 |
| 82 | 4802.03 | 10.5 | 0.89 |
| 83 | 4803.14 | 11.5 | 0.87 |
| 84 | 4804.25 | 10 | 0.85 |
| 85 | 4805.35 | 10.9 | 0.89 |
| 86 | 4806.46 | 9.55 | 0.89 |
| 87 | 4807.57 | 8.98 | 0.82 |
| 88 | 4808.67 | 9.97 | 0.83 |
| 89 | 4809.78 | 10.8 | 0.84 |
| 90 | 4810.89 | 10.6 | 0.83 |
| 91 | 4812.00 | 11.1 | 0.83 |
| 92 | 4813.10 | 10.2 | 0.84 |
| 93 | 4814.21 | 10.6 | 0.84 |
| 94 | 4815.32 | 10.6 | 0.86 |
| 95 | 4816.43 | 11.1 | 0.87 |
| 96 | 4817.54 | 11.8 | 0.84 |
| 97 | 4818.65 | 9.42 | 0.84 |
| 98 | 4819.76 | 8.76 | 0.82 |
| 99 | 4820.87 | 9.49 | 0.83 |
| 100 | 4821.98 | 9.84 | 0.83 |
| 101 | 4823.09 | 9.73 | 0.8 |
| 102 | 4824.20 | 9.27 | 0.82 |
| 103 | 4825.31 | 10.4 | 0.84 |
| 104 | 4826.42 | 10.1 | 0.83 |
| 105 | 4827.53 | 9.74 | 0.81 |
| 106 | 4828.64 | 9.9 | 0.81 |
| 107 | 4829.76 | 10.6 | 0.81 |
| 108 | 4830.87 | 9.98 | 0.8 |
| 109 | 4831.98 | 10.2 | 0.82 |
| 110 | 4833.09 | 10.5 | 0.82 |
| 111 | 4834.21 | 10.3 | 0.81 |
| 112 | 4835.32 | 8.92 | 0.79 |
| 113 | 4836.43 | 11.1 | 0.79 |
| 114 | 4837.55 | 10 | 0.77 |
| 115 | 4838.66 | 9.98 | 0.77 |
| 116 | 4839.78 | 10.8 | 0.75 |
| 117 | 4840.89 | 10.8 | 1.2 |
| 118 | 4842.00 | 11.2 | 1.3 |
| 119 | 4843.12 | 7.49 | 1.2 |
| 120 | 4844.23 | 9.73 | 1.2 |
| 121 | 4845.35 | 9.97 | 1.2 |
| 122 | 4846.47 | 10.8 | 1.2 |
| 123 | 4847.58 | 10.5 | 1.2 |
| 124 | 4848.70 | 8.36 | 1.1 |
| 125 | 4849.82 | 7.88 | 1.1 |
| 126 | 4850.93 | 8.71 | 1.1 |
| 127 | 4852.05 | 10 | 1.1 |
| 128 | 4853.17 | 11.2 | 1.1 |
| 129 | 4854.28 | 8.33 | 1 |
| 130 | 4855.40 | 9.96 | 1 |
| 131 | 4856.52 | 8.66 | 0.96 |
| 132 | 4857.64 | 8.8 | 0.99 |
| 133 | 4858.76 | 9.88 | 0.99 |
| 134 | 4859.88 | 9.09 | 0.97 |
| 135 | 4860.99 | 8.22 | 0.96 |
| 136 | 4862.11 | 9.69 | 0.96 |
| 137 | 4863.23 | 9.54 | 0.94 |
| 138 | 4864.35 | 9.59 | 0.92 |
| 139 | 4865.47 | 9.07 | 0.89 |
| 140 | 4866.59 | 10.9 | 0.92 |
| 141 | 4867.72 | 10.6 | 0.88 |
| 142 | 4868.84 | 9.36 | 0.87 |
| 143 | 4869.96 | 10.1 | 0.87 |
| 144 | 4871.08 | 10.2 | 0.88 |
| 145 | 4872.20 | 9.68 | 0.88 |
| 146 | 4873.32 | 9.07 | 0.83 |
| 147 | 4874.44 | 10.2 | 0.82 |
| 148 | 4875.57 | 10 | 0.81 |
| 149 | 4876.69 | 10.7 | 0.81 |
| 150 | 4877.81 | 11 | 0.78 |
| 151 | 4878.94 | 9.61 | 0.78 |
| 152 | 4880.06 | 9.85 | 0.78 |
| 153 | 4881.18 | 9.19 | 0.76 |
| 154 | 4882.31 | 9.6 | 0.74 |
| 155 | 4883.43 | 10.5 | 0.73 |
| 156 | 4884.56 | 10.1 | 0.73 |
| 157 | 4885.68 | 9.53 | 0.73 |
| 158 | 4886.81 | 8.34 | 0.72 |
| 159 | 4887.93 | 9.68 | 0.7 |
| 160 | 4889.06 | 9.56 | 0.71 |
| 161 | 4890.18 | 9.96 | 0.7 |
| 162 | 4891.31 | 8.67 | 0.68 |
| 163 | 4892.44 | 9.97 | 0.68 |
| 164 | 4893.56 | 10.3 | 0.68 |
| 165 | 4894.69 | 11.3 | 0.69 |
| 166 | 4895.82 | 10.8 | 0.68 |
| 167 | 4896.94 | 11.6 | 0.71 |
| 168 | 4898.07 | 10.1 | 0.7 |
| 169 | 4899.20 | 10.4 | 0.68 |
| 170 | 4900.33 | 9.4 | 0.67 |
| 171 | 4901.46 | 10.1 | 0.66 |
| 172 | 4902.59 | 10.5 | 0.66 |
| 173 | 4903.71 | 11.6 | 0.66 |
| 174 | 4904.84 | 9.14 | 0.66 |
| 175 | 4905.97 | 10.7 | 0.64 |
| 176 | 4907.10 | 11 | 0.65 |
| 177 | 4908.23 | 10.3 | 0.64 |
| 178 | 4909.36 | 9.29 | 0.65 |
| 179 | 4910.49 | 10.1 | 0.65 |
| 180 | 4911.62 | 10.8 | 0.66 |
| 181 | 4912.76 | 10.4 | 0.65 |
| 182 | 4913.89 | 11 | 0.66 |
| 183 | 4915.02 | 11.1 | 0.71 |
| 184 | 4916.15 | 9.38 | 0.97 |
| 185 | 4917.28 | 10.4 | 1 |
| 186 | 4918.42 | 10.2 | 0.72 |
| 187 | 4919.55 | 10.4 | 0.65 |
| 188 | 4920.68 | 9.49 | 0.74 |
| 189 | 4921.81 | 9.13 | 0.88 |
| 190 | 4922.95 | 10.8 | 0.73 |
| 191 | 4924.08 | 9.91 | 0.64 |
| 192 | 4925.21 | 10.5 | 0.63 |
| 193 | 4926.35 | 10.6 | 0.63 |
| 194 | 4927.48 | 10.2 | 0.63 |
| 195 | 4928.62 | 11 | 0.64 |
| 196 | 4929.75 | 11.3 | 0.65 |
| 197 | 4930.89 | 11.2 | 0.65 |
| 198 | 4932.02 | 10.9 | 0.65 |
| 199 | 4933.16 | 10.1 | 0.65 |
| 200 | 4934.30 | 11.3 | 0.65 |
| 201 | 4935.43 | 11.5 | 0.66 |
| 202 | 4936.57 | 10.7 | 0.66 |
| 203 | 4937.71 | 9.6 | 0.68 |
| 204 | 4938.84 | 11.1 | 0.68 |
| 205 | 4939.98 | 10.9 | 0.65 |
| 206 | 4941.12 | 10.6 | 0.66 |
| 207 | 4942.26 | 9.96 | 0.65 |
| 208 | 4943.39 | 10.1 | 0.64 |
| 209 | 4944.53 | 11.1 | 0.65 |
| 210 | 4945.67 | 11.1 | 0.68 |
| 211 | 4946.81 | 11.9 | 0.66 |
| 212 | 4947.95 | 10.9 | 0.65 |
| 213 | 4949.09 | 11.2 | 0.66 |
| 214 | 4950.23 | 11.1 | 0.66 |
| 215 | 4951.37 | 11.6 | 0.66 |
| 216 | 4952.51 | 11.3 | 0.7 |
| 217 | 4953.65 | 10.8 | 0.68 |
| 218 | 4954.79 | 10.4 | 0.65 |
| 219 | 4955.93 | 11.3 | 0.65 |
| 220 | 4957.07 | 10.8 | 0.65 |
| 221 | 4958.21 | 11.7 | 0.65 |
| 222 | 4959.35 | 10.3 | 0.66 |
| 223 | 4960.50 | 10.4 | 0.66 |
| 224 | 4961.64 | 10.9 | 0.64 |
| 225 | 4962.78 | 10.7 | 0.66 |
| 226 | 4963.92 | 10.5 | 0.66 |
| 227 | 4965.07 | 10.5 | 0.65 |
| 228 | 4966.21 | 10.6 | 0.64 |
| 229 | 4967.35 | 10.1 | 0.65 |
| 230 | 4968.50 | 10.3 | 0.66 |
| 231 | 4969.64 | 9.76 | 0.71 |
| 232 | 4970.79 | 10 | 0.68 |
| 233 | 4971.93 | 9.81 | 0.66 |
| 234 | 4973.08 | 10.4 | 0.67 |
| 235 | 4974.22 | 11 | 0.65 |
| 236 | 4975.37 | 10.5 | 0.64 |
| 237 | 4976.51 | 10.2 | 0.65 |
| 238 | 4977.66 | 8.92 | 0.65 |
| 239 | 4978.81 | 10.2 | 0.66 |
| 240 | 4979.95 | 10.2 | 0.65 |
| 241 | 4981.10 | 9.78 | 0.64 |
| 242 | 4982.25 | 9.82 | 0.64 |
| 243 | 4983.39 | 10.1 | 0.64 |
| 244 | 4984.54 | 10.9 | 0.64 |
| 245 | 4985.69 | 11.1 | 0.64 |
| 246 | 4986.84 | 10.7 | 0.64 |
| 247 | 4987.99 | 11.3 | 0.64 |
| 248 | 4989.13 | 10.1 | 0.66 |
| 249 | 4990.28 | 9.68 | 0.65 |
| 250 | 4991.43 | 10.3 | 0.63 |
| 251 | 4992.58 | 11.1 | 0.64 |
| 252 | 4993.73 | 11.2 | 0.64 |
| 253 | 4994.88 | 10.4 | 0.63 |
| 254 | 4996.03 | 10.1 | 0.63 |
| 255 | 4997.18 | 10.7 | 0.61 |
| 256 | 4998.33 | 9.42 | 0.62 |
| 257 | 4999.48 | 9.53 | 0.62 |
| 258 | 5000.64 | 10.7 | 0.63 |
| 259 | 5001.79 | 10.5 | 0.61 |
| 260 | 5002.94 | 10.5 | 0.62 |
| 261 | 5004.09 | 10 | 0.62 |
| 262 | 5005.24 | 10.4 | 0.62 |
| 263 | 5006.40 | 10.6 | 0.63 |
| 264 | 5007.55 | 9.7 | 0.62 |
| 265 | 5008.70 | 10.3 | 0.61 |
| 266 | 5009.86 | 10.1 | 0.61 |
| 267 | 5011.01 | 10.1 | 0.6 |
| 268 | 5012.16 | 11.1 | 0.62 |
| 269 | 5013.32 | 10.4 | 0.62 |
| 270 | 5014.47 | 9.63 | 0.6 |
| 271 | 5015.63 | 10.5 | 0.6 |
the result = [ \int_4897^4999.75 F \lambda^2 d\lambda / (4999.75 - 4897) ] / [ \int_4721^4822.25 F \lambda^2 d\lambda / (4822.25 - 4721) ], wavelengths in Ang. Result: 1.1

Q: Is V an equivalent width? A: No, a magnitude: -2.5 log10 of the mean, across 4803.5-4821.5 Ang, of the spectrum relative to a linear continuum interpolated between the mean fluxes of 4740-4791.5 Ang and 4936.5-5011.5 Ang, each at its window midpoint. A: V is -0.022 mag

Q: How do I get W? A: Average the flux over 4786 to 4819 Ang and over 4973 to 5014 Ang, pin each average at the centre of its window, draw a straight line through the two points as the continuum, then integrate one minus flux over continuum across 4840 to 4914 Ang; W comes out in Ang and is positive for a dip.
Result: 3.3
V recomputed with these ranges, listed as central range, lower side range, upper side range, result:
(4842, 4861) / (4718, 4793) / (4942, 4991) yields 0.10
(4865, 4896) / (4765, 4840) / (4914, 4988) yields 0.04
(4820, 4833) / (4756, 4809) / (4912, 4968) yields 0.02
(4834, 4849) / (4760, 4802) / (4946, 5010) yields 0.00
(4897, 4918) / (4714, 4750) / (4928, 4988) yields 0.02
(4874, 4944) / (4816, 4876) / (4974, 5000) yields -0.03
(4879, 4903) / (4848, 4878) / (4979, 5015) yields -0.03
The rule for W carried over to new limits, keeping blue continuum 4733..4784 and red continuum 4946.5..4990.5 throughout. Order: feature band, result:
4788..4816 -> -0.9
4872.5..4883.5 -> 0.3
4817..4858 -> 1.2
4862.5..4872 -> 0.3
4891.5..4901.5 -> -0.1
